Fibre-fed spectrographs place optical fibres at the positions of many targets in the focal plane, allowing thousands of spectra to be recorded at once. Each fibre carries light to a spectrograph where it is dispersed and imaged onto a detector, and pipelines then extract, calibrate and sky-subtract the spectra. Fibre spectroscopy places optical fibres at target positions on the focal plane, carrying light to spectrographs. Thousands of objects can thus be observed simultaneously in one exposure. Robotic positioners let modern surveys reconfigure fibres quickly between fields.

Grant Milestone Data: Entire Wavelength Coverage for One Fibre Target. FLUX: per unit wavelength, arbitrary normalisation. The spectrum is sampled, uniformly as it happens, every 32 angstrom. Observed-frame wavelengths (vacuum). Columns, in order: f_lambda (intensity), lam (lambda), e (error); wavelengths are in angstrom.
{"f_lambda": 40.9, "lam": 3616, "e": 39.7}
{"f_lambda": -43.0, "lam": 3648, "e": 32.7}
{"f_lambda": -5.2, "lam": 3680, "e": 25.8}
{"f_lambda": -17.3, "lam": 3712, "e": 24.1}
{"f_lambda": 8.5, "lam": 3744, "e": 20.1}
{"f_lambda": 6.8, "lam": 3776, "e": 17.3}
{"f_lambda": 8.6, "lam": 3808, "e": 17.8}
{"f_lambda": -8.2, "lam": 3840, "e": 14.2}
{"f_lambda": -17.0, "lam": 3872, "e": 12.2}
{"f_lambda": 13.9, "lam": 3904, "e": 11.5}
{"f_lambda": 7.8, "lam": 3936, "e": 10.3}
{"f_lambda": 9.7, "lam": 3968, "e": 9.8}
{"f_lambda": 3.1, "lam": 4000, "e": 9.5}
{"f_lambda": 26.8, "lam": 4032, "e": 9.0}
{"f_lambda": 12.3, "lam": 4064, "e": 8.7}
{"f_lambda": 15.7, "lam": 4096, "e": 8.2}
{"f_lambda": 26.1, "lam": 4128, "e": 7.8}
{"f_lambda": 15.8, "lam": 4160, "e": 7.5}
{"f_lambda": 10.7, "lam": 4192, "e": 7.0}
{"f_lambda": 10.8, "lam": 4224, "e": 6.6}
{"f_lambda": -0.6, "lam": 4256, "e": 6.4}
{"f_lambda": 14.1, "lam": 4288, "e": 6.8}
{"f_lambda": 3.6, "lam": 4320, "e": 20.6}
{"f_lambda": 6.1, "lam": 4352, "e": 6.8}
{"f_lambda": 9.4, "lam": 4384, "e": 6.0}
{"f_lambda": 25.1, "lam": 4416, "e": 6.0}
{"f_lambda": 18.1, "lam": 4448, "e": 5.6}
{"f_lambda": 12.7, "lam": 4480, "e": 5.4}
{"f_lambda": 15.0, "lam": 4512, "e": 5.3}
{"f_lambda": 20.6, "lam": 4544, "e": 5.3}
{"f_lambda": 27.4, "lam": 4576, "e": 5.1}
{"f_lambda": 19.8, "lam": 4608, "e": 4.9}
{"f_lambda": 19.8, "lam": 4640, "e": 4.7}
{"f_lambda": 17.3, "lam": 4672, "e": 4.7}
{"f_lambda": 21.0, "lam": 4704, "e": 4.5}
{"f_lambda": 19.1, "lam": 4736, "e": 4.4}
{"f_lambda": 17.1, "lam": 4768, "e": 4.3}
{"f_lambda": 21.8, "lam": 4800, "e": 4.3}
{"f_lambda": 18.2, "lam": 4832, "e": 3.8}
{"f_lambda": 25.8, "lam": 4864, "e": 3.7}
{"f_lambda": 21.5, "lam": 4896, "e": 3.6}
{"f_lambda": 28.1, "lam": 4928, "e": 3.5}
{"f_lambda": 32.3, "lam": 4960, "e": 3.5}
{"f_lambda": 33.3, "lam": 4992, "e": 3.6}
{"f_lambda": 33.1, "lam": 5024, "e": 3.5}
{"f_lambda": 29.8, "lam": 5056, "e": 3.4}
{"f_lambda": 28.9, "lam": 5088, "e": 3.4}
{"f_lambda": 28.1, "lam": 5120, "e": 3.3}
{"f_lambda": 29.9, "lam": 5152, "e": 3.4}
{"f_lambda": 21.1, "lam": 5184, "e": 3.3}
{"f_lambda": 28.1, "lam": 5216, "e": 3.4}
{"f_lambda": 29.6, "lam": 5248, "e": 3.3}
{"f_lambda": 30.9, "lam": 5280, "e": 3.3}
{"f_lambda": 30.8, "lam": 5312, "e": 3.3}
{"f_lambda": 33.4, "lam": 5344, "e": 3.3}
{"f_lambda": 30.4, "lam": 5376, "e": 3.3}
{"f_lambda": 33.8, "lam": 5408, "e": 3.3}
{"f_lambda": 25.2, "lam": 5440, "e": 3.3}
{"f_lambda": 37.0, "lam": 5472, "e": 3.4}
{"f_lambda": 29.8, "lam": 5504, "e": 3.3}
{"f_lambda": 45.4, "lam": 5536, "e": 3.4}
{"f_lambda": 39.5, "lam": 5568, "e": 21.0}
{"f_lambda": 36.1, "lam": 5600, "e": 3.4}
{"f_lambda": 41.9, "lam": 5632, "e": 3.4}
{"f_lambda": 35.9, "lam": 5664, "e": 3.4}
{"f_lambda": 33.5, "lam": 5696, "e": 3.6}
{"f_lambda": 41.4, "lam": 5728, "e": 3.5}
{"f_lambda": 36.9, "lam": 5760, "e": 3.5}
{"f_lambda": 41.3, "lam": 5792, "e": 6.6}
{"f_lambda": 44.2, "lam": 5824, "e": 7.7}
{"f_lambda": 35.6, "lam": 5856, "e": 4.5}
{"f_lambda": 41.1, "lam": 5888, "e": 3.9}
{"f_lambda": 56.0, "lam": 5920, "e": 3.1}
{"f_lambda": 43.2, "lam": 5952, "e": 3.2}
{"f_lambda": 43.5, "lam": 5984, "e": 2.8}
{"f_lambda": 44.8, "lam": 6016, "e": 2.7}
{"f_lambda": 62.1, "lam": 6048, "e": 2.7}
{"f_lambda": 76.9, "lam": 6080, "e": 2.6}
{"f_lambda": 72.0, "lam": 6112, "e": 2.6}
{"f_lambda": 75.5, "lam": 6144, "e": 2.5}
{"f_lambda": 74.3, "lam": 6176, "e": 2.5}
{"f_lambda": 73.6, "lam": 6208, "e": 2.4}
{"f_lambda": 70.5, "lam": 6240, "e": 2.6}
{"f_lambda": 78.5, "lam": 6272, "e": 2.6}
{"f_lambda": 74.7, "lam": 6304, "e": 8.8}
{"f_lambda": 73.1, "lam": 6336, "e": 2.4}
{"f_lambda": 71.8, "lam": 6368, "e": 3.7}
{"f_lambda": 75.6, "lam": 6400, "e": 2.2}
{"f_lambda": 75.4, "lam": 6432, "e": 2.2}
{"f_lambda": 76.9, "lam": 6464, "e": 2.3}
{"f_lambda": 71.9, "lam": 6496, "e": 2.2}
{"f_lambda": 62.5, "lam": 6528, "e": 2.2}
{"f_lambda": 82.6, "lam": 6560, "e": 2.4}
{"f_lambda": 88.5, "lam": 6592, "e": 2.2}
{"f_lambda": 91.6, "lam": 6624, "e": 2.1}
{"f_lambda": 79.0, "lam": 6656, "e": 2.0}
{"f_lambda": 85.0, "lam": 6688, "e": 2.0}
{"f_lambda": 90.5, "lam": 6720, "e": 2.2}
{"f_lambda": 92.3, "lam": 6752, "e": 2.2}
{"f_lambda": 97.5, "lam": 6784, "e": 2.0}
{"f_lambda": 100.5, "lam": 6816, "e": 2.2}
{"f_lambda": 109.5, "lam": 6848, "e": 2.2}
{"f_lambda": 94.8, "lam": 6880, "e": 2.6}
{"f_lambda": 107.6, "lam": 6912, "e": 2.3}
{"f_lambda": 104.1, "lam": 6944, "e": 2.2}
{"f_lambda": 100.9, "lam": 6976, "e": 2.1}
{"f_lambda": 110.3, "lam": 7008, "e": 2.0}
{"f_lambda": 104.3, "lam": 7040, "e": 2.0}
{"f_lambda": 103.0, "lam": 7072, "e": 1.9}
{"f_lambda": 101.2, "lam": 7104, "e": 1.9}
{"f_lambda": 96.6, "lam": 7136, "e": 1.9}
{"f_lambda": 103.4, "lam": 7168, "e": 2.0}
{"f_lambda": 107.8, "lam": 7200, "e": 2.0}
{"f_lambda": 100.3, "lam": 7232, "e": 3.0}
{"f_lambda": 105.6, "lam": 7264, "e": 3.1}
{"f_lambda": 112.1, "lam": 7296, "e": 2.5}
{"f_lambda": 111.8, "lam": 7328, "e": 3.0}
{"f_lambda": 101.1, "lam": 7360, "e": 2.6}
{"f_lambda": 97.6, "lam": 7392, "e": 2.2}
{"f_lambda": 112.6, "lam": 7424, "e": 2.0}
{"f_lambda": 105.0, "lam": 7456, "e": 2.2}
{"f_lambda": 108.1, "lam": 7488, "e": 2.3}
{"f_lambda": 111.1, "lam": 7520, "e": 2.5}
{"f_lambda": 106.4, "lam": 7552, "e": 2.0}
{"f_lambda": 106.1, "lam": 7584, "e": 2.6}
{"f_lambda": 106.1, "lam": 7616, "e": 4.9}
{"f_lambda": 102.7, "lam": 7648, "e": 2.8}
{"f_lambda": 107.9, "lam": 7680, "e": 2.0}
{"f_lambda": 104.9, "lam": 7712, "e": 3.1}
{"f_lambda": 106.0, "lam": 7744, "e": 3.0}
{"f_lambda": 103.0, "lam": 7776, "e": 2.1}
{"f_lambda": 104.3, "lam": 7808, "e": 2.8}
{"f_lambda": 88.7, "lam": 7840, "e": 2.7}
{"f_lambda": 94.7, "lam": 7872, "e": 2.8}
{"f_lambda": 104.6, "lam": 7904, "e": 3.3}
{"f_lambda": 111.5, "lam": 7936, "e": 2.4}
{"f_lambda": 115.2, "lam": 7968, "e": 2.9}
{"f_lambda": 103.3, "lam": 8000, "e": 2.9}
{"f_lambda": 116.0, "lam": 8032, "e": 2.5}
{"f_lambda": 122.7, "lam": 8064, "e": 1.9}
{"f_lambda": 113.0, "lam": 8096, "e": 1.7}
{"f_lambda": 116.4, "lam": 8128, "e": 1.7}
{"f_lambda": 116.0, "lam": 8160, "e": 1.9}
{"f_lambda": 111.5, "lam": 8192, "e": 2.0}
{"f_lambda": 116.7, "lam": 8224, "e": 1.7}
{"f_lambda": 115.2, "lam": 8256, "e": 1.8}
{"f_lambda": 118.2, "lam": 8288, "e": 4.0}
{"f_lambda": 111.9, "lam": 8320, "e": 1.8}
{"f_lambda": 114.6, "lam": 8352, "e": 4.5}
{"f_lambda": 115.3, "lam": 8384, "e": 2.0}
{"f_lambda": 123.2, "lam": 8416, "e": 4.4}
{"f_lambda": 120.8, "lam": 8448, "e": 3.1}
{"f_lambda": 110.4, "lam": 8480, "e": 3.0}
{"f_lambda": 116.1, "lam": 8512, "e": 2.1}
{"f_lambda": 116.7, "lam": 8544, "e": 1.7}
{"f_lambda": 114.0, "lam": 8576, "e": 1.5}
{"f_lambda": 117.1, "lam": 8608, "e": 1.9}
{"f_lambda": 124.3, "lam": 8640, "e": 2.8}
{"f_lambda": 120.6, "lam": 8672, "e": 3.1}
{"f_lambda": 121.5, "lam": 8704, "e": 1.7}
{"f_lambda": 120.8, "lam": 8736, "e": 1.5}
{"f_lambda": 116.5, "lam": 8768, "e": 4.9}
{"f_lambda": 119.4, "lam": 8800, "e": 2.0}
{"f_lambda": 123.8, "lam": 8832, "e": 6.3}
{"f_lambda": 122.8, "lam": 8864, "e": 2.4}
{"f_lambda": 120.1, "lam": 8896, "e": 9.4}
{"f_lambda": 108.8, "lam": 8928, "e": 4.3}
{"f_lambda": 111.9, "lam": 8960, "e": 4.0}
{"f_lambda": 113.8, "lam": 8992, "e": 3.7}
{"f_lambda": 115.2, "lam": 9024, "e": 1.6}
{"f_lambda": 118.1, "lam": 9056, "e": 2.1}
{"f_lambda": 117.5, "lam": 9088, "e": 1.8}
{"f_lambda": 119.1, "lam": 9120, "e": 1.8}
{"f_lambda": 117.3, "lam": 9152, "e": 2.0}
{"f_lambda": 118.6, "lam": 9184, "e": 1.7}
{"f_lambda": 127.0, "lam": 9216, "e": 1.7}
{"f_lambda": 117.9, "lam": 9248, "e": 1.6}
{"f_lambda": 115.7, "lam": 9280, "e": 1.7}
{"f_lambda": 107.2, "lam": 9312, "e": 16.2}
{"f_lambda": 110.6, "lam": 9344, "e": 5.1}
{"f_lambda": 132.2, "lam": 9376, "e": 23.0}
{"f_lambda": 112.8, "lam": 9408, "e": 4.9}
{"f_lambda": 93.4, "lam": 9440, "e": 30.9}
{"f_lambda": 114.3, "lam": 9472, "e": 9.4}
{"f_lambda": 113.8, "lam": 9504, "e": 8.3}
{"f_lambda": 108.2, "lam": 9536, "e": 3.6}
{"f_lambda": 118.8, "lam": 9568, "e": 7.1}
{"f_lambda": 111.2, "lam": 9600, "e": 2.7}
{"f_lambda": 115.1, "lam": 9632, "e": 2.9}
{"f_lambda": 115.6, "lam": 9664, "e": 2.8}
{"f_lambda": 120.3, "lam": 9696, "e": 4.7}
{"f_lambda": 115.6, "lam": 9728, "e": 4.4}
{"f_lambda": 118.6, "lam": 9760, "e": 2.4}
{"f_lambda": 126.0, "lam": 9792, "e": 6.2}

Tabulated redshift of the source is 0.517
